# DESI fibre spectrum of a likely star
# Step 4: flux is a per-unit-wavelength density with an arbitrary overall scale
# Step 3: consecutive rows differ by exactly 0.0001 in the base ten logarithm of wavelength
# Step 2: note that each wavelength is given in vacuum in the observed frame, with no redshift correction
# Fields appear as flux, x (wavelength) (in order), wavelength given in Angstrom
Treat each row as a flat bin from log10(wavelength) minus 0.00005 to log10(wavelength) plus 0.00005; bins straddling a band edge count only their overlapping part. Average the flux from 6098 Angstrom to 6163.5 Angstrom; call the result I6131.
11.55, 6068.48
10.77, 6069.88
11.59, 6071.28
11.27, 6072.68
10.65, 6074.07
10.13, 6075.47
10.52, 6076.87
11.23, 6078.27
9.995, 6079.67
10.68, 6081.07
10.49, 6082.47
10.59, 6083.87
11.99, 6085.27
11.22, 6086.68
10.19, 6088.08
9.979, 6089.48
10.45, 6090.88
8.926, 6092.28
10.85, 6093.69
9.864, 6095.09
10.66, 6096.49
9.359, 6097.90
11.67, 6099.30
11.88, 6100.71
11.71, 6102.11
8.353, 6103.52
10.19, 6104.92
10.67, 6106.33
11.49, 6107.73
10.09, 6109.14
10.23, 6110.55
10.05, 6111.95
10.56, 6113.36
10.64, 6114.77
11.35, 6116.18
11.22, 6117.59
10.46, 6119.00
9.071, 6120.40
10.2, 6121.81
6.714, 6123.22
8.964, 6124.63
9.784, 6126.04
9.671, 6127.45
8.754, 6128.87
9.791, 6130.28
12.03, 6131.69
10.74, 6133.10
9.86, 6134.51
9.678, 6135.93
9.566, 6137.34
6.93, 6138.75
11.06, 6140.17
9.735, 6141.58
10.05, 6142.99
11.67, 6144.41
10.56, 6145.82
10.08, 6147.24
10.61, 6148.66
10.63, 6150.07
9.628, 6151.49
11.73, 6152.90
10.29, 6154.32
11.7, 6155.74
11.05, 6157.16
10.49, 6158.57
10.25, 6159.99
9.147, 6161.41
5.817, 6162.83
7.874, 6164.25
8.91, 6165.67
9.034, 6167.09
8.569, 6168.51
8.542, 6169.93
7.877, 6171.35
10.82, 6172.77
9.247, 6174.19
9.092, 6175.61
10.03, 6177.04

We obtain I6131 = 10.1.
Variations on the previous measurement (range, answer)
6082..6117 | 10.5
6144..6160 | 10.7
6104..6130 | 9.99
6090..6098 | 10.1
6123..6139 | 9.52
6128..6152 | 10.1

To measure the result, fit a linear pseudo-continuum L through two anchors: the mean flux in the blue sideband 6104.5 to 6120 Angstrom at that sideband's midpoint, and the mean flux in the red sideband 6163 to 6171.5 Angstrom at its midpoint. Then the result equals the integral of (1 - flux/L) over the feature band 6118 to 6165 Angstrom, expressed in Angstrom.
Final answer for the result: -2.4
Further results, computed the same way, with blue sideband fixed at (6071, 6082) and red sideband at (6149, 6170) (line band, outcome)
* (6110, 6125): 0.32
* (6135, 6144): 0.28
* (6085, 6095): 0.13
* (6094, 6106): -0.08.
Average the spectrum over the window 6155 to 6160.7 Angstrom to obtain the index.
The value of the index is 10.9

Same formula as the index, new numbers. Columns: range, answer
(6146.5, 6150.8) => 10.4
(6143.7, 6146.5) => 11.1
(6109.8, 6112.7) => 10.2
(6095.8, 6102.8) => 11.1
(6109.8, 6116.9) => 10.6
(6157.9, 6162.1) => 9.95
